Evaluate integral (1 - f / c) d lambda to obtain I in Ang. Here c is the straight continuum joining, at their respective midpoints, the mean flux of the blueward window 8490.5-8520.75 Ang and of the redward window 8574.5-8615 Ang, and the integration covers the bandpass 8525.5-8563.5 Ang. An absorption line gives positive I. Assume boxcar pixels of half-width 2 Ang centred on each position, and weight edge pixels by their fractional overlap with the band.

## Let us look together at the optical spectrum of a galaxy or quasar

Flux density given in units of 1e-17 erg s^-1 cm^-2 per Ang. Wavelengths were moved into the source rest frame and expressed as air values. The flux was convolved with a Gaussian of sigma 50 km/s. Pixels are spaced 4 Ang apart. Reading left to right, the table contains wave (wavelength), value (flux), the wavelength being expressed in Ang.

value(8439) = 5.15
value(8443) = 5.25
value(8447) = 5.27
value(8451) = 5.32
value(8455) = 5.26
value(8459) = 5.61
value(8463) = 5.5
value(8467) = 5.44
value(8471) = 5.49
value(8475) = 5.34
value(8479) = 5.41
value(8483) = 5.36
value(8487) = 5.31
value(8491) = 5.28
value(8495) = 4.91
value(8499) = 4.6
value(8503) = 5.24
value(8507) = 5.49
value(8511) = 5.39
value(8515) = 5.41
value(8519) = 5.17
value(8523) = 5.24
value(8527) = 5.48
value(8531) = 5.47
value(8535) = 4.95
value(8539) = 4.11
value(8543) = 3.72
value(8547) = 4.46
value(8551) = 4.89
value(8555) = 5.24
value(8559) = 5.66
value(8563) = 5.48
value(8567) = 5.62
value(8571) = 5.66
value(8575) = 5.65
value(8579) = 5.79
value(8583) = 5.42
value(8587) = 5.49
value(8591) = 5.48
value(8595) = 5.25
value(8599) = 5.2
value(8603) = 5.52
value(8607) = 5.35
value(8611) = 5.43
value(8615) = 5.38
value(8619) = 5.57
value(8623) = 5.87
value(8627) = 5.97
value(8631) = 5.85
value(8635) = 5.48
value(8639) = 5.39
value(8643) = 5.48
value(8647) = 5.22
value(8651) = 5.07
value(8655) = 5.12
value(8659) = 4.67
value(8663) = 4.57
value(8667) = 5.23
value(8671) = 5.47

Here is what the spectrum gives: 2.7 Ang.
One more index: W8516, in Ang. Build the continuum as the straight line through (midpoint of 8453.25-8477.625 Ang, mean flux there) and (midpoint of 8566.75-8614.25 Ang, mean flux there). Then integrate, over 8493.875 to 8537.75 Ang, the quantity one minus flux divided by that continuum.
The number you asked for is 2.06 Ang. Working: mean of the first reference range 5.44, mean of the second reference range 5.48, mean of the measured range 5.2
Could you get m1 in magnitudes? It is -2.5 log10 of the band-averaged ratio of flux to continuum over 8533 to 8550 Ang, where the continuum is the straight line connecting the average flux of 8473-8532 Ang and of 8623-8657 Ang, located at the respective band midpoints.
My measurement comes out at 0.22 mag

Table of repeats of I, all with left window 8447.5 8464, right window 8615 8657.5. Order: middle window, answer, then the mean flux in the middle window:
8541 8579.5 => 1.8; 5.19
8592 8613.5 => 0.4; 5.36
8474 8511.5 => 1.4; 5.22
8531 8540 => 1.1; 4.79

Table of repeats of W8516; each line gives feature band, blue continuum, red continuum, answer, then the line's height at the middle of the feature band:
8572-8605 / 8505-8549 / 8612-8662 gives -1.6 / 5.22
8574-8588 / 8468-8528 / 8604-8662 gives -0.6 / 5.35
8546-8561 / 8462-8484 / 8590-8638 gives 1.0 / 5.48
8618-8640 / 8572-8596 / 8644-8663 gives -2.2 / 5.18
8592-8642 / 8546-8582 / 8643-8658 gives -2.6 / 5.25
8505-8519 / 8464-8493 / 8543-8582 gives -0.1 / 5.35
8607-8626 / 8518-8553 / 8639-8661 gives -1.9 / 5.05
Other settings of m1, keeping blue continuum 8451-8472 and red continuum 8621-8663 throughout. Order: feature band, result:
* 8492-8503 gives 0.11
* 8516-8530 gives 0.02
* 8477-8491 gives 0.02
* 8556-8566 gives -0.03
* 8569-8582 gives -0.05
